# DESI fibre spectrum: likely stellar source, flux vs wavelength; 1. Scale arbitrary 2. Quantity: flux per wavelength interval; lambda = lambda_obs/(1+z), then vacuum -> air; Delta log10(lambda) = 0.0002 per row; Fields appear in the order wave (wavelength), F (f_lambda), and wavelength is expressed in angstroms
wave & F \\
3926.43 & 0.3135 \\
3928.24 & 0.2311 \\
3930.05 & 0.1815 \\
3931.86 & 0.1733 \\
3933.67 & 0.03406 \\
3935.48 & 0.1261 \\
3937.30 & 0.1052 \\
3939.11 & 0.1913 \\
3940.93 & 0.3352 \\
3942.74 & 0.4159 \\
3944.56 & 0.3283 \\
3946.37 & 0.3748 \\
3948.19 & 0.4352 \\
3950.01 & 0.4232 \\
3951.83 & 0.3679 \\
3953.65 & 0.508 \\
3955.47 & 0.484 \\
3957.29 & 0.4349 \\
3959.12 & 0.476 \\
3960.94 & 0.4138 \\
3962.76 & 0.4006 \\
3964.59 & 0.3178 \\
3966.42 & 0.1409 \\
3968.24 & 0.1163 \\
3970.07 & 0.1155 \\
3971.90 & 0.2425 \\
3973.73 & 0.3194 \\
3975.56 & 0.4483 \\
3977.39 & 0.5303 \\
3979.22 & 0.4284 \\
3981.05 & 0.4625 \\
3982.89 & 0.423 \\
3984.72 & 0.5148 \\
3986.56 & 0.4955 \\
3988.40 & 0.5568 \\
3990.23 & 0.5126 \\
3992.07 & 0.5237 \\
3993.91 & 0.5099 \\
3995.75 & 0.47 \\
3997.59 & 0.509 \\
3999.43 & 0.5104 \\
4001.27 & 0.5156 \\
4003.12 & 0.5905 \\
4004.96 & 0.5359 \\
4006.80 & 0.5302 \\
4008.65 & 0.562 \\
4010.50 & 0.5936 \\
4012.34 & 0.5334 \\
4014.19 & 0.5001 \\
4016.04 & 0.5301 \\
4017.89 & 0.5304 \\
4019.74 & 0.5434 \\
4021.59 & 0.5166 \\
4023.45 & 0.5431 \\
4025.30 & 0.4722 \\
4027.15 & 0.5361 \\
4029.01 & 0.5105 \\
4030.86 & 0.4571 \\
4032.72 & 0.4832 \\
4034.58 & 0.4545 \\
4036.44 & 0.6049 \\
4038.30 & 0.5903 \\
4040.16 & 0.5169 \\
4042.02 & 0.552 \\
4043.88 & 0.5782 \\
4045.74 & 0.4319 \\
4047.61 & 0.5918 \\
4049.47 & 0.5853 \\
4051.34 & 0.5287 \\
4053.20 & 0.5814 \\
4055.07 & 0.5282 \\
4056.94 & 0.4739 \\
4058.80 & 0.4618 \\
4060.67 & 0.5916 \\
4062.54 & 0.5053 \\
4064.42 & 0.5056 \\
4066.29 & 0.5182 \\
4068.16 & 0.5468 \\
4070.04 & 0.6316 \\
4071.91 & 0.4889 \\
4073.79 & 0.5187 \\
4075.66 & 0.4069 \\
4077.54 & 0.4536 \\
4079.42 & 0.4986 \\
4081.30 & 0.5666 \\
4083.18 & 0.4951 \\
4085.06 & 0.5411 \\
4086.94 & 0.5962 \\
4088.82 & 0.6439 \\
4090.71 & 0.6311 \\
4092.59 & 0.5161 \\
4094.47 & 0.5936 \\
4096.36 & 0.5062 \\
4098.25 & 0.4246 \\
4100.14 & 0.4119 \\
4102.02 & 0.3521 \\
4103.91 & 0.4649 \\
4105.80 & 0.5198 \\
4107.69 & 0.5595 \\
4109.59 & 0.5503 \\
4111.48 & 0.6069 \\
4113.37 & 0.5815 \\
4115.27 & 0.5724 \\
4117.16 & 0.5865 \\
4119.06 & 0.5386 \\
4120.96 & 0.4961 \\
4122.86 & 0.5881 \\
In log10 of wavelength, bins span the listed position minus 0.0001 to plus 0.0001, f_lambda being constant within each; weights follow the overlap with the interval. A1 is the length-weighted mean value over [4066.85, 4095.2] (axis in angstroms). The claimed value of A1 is 0.541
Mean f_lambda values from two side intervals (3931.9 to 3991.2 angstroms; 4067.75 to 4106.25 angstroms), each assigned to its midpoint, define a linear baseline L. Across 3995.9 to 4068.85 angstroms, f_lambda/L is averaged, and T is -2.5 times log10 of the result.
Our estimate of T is -0.19 mag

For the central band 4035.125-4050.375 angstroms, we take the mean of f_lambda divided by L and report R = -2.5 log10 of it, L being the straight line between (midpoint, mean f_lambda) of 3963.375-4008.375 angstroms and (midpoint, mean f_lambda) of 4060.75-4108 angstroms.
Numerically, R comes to -0.154 mag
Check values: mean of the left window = 0.432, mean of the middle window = 0.554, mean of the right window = 0.517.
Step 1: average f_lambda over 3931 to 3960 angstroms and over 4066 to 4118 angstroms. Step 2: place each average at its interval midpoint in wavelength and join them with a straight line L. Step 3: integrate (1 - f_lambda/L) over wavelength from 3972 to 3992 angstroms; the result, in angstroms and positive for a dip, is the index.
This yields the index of -4.5 angstroms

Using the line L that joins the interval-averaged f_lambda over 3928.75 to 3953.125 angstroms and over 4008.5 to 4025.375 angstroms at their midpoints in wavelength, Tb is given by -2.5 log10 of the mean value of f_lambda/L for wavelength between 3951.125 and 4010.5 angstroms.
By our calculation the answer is -0.08 mag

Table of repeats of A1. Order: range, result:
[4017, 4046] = 0.522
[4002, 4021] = 0.544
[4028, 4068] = 0.527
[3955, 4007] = 0.431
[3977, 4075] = 0.523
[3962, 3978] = 0.287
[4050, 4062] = 0.529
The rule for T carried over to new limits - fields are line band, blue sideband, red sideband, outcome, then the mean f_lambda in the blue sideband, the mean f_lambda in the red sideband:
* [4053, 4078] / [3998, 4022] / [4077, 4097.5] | 0.07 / 0.538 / 0.55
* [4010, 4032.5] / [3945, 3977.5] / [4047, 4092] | -0.14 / 0.359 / 0.537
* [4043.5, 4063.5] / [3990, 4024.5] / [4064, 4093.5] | 0.00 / 0.53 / 0.536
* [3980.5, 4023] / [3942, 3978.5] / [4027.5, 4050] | -0.16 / 0.365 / 0.529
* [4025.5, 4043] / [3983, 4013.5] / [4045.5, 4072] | 0.02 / 0.526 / 0.535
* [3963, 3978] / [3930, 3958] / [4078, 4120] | 0.25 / 0.311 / 0.534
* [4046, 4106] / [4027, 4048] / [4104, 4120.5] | 0.04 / 0.523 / 0.557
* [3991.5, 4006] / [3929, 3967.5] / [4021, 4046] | -0.19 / 0.317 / 0.52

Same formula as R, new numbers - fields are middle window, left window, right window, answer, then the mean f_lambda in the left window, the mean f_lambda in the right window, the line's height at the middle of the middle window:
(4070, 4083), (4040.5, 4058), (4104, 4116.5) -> 0.10 mag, 0.538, 0.559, 0.547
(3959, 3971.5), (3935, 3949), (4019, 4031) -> 0.29 mag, 0.293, 0.514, 0.355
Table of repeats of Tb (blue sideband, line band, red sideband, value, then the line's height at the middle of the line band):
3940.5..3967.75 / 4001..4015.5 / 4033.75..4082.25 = -0.186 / 0.46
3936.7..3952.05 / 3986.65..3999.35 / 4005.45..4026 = -0.096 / 0.47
